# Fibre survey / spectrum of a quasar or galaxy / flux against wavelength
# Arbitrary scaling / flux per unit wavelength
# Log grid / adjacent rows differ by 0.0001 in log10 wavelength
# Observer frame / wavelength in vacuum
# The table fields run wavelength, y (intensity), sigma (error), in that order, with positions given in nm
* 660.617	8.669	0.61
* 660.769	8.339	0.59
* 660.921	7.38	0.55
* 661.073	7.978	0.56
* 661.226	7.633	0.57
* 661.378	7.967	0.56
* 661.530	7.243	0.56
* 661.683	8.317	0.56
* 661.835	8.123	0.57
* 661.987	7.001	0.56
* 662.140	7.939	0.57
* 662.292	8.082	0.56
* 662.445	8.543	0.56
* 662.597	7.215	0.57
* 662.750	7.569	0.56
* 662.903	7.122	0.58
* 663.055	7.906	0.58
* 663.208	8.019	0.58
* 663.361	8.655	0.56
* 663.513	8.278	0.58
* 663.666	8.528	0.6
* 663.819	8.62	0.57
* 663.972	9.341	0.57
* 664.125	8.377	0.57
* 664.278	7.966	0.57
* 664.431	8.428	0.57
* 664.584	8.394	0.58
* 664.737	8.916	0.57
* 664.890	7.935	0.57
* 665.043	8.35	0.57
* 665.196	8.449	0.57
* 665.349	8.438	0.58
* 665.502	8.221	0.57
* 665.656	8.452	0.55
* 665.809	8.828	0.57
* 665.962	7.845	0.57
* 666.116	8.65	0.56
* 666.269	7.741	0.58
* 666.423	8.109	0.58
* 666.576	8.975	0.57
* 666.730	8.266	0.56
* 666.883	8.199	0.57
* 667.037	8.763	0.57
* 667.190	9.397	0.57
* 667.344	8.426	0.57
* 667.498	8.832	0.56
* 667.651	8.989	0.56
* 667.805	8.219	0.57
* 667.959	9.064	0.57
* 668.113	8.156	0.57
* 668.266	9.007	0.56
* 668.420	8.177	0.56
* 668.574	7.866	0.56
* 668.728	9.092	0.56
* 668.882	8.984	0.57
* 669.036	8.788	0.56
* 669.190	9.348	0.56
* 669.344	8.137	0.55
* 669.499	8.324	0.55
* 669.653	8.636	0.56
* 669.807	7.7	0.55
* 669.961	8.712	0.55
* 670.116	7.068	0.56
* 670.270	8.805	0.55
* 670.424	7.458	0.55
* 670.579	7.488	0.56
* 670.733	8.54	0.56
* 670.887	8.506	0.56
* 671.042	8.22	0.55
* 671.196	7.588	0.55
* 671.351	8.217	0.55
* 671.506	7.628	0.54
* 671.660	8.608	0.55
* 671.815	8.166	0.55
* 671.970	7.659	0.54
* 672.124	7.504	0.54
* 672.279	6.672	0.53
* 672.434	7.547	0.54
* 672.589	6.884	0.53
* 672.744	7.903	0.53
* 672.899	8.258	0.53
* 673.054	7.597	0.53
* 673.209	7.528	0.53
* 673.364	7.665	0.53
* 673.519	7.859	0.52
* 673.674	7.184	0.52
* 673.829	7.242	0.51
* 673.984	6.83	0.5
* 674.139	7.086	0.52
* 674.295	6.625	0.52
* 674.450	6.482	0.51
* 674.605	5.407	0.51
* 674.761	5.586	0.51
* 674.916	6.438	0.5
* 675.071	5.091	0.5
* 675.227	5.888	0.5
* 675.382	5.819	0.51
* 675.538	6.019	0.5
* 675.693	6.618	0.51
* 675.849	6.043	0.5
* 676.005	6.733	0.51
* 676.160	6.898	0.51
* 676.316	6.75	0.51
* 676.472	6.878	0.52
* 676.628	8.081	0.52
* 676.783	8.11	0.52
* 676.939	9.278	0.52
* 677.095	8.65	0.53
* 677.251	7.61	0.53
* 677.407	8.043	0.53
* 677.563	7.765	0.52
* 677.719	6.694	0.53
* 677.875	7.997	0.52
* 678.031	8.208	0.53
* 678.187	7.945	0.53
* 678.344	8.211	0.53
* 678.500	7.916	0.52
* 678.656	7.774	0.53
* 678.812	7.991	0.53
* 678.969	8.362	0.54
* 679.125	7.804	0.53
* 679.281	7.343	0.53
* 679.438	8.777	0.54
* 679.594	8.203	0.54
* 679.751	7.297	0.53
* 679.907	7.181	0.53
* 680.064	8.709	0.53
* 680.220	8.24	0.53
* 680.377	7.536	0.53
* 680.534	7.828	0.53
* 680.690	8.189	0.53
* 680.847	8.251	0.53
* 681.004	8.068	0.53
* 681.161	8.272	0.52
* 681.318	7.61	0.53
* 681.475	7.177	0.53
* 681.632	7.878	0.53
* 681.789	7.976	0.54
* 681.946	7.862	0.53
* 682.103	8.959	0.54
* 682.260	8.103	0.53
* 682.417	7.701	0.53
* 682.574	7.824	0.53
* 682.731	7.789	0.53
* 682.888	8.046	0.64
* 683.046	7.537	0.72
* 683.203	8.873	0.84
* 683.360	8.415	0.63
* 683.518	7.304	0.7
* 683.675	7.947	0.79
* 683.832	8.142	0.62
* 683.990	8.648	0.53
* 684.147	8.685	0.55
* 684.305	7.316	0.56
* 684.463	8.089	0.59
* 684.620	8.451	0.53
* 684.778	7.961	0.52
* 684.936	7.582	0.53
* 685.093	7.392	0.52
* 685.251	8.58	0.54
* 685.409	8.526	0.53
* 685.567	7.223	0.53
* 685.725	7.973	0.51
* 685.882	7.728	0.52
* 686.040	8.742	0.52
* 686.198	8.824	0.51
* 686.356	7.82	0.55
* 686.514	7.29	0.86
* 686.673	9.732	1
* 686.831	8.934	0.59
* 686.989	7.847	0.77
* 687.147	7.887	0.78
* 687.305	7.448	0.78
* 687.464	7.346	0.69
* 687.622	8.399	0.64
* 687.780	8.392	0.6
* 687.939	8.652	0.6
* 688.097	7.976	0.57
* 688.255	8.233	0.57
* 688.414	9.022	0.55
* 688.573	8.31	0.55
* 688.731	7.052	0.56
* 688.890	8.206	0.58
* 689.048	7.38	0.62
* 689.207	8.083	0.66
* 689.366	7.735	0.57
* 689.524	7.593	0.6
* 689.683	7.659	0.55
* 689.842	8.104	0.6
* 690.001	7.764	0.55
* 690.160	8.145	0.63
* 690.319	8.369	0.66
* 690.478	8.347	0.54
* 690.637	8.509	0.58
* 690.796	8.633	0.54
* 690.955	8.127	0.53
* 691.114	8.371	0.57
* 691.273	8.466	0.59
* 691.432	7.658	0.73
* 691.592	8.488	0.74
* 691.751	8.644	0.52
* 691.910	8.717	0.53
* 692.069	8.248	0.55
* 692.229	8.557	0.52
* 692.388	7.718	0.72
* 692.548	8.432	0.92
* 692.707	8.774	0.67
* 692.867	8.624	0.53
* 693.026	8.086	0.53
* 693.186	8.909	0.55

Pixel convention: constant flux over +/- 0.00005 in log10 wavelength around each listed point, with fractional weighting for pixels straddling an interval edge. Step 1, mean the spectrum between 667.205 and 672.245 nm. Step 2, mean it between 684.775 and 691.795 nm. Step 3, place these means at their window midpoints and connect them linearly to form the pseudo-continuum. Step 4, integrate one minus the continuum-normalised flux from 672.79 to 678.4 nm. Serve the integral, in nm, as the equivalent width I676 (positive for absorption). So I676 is 0.75 nm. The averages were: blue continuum 8.31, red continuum 8.11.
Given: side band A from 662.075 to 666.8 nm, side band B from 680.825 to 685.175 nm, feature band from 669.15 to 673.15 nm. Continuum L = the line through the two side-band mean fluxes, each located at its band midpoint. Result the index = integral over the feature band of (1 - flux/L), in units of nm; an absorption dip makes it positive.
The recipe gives 0.10 nm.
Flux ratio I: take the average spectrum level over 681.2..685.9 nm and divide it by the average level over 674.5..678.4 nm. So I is 1.13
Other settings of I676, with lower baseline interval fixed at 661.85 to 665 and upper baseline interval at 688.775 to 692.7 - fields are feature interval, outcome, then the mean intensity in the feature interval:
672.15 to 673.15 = 0.08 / 7.47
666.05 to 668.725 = -0.13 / 8.54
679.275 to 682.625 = 0.08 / 7.97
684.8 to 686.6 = 0.04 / 7.98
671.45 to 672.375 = 0.05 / 7.71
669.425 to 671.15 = 0.01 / 8.13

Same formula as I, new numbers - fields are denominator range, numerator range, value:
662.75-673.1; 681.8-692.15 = 0.98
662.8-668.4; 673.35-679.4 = 0.85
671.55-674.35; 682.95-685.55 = 1.08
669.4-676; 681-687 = 1.11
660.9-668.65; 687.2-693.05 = 0.99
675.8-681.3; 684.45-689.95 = 1.03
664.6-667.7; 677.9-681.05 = 0.94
